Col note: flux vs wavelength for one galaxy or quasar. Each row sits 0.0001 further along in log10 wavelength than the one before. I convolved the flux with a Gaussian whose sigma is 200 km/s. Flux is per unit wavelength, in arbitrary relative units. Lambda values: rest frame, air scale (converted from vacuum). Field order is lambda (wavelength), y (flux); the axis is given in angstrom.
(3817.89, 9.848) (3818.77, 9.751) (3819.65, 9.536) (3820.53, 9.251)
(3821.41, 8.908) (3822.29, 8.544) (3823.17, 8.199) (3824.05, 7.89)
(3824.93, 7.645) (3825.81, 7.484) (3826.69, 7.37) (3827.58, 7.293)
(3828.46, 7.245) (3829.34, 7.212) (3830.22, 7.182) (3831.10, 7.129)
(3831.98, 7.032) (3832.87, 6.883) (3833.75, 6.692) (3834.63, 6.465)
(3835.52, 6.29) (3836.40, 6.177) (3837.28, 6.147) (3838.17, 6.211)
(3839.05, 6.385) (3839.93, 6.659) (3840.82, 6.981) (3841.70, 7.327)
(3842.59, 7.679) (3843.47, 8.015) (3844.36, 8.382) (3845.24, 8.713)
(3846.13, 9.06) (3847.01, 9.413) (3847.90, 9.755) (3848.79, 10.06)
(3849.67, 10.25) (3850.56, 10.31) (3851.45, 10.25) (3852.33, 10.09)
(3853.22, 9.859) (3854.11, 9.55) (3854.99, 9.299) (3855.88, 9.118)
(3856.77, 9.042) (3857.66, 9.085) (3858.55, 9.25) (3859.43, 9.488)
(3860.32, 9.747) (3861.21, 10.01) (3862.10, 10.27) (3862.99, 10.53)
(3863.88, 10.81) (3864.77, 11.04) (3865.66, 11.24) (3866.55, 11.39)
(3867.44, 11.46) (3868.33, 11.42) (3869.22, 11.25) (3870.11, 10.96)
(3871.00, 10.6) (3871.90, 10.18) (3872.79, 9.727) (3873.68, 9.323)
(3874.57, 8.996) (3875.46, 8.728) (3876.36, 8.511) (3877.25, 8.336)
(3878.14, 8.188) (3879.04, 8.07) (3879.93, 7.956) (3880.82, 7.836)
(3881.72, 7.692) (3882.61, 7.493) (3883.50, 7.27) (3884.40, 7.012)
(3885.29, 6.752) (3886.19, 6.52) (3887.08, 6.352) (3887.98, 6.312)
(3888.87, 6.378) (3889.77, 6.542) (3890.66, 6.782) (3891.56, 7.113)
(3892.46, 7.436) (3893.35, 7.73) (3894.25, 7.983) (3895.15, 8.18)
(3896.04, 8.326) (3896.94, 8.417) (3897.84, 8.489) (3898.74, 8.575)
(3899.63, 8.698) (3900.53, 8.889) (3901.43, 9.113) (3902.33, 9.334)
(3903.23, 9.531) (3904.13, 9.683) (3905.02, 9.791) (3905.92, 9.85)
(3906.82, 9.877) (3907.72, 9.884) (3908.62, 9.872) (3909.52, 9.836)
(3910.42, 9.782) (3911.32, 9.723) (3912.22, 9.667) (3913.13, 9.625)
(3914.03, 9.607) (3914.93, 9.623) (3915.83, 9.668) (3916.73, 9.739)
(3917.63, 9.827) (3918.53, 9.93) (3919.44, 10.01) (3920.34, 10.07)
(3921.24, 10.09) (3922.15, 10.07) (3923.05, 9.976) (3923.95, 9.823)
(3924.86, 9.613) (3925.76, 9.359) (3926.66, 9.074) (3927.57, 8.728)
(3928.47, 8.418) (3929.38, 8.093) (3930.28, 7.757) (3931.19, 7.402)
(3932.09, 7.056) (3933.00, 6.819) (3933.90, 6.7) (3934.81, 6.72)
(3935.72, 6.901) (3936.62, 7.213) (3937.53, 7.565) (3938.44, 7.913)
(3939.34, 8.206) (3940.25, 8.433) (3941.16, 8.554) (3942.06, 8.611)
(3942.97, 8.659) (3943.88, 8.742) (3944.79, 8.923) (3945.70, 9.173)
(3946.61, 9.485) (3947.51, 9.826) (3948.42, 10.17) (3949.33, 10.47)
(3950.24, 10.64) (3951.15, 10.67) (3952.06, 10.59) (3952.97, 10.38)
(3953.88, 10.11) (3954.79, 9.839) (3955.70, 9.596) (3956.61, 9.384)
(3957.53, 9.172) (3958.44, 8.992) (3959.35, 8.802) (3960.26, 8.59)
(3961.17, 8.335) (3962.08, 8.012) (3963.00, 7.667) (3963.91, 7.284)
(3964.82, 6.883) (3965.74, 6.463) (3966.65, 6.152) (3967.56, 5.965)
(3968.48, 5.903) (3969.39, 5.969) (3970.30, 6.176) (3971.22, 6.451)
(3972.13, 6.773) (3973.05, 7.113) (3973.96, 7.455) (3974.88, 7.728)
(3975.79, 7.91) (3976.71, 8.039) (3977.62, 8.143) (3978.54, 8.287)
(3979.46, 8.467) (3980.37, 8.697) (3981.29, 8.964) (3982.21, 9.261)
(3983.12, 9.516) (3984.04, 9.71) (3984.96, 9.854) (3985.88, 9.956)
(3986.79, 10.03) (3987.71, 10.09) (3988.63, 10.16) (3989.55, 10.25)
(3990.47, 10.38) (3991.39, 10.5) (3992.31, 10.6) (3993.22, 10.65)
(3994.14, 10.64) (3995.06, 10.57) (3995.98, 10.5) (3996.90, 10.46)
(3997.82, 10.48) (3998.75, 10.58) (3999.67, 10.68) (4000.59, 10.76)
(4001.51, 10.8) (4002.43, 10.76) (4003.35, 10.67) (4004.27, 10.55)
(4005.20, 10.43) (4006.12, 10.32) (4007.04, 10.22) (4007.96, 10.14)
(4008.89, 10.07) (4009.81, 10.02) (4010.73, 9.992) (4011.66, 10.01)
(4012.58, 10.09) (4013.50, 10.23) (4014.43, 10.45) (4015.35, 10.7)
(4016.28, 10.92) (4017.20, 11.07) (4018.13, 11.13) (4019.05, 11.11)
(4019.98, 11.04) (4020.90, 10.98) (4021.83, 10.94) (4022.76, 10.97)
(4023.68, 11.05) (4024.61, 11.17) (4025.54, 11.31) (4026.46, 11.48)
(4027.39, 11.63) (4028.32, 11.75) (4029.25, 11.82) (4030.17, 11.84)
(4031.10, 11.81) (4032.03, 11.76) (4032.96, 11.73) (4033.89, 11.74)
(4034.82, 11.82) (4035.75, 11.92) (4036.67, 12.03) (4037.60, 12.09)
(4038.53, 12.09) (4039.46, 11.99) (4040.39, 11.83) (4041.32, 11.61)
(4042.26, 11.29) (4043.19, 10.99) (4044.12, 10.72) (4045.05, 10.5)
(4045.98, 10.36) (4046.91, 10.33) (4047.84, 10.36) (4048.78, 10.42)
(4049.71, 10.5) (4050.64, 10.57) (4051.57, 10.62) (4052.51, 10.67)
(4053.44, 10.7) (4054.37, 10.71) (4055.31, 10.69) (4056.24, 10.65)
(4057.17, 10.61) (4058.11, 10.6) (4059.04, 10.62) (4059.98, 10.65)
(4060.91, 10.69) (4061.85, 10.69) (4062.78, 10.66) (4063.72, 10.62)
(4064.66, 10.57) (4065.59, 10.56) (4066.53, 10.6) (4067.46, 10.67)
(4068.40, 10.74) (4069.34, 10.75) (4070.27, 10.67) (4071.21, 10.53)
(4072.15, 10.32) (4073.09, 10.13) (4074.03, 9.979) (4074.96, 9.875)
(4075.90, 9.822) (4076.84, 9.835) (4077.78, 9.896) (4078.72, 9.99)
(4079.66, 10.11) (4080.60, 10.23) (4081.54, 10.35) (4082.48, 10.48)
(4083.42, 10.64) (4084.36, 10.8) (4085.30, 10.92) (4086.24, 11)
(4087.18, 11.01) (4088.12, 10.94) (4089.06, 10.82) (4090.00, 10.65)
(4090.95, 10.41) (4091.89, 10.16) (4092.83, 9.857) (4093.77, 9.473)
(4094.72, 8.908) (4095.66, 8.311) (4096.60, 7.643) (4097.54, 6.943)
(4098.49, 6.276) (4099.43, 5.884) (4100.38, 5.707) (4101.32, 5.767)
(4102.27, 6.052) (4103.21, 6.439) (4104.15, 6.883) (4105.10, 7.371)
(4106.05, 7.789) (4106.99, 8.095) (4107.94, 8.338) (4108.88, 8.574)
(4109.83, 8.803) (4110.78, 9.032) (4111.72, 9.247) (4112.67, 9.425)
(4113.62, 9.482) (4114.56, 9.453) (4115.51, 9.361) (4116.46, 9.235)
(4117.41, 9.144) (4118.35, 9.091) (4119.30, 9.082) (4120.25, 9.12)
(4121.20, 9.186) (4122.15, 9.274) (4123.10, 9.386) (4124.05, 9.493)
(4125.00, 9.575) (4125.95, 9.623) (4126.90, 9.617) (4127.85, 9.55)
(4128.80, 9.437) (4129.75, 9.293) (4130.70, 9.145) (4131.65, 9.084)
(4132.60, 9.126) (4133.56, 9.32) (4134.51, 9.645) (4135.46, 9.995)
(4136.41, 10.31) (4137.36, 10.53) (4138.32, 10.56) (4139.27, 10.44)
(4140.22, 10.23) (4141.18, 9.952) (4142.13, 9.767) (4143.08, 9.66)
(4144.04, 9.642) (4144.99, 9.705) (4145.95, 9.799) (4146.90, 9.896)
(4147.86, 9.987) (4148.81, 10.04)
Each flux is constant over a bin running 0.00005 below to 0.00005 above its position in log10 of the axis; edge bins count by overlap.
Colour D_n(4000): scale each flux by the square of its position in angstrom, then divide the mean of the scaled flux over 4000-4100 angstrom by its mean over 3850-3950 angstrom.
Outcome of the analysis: 1.27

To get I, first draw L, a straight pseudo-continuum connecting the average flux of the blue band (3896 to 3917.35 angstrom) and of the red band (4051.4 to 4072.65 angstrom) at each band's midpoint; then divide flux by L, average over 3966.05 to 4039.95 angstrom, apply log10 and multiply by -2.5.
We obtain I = 0.01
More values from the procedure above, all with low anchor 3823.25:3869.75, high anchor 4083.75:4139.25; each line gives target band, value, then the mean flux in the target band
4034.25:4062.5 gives -0.221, 11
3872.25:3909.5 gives 0.063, 8.26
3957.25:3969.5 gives 0.185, 7.46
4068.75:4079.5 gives -0.133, 10.2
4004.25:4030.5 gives -0.209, 10.8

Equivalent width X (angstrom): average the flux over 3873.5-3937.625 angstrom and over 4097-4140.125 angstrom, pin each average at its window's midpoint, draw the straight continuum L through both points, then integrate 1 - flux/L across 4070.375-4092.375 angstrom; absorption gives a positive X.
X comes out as -4.2 angstrom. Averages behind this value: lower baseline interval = 8.51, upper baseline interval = 8.75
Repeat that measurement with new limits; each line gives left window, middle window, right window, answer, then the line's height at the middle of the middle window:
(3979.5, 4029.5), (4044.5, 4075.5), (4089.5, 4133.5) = -3.25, 9.53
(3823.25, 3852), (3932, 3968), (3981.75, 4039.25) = 4.50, 9.73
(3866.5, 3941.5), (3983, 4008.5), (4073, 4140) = -4.09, 8.94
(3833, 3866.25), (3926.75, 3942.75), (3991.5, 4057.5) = 3.37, 9.83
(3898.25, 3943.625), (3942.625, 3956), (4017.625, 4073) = -0.57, 9.43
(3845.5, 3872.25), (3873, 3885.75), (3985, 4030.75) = 2.72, 10.2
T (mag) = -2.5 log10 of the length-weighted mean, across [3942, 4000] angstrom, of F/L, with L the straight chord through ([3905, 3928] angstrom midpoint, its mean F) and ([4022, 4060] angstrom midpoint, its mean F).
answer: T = 0.16 mag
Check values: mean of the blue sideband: 9.73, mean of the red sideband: 11.2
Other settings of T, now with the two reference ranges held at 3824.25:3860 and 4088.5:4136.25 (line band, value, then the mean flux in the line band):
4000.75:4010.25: -0.22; 10.4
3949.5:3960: -0.17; 9.83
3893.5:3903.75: -0.05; 8.66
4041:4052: -0.23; 10.7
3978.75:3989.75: -0.13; 9.53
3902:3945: -0.08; 8.96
